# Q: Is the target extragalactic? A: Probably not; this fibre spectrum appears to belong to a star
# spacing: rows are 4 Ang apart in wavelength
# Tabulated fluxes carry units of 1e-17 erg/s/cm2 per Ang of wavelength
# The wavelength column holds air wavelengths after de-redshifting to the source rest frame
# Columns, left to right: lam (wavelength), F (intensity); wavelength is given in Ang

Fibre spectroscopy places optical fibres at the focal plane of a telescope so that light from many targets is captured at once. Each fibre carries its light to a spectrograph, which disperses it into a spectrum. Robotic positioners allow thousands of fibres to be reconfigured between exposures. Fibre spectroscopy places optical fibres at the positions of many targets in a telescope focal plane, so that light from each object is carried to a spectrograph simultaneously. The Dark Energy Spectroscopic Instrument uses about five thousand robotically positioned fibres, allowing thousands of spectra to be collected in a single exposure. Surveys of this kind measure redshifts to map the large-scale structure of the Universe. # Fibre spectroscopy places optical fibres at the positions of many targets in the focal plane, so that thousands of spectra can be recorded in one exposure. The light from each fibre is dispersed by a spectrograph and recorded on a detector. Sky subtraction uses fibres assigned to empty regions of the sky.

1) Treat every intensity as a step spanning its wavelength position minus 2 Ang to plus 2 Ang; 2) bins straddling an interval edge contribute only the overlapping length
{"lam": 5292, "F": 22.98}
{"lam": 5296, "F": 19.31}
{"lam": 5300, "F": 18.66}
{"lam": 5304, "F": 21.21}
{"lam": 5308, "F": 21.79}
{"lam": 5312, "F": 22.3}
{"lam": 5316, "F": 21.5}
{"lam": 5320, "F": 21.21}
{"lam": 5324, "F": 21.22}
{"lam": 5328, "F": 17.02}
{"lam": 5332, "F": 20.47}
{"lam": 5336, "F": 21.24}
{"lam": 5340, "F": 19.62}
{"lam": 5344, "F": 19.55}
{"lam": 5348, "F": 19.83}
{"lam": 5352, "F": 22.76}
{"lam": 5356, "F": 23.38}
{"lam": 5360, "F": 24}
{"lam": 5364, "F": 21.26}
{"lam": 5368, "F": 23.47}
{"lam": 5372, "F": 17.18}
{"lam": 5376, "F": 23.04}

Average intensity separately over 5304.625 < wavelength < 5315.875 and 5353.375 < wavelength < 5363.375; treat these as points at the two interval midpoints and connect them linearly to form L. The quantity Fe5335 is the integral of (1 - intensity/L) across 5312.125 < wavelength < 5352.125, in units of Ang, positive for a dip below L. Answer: 3.7 Ang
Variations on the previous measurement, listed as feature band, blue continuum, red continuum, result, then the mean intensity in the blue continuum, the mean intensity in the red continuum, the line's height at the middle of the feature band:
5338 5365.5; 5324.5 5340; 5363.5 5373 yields -1.5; 19.7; 20.9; 20.4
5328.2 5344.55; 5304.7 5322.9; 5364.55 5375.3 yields 1.0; 21.6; 20.8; 21.3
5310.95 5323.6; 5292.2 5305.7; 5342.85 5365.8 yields -0.5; 20.1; 21.9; 20.7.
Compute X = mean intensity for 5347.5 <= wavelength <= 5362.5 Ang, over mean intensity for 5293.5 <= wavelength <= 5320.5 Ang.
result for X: 1.09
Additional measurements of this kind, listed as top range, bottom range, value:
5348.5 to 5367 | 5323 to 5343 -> 1.14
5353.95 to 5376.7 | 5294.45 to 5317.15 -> 1.06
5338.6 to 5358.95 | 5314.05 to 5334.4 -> 1.04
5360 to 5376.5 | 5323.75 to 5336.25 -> 1.09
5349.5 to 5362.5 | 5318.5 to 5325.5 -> 1.09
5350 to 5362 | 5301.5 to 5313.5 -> 1.08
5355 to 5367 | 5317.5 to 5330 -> 1.15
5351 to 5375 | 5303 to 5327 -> 1.03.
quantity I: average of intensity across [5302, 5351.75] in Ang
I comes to 20.7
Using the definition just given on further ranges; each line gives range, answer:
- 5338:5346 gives 19.6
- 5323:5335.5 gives 19.6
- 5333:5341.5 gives 20.5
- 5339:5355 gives 20.7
